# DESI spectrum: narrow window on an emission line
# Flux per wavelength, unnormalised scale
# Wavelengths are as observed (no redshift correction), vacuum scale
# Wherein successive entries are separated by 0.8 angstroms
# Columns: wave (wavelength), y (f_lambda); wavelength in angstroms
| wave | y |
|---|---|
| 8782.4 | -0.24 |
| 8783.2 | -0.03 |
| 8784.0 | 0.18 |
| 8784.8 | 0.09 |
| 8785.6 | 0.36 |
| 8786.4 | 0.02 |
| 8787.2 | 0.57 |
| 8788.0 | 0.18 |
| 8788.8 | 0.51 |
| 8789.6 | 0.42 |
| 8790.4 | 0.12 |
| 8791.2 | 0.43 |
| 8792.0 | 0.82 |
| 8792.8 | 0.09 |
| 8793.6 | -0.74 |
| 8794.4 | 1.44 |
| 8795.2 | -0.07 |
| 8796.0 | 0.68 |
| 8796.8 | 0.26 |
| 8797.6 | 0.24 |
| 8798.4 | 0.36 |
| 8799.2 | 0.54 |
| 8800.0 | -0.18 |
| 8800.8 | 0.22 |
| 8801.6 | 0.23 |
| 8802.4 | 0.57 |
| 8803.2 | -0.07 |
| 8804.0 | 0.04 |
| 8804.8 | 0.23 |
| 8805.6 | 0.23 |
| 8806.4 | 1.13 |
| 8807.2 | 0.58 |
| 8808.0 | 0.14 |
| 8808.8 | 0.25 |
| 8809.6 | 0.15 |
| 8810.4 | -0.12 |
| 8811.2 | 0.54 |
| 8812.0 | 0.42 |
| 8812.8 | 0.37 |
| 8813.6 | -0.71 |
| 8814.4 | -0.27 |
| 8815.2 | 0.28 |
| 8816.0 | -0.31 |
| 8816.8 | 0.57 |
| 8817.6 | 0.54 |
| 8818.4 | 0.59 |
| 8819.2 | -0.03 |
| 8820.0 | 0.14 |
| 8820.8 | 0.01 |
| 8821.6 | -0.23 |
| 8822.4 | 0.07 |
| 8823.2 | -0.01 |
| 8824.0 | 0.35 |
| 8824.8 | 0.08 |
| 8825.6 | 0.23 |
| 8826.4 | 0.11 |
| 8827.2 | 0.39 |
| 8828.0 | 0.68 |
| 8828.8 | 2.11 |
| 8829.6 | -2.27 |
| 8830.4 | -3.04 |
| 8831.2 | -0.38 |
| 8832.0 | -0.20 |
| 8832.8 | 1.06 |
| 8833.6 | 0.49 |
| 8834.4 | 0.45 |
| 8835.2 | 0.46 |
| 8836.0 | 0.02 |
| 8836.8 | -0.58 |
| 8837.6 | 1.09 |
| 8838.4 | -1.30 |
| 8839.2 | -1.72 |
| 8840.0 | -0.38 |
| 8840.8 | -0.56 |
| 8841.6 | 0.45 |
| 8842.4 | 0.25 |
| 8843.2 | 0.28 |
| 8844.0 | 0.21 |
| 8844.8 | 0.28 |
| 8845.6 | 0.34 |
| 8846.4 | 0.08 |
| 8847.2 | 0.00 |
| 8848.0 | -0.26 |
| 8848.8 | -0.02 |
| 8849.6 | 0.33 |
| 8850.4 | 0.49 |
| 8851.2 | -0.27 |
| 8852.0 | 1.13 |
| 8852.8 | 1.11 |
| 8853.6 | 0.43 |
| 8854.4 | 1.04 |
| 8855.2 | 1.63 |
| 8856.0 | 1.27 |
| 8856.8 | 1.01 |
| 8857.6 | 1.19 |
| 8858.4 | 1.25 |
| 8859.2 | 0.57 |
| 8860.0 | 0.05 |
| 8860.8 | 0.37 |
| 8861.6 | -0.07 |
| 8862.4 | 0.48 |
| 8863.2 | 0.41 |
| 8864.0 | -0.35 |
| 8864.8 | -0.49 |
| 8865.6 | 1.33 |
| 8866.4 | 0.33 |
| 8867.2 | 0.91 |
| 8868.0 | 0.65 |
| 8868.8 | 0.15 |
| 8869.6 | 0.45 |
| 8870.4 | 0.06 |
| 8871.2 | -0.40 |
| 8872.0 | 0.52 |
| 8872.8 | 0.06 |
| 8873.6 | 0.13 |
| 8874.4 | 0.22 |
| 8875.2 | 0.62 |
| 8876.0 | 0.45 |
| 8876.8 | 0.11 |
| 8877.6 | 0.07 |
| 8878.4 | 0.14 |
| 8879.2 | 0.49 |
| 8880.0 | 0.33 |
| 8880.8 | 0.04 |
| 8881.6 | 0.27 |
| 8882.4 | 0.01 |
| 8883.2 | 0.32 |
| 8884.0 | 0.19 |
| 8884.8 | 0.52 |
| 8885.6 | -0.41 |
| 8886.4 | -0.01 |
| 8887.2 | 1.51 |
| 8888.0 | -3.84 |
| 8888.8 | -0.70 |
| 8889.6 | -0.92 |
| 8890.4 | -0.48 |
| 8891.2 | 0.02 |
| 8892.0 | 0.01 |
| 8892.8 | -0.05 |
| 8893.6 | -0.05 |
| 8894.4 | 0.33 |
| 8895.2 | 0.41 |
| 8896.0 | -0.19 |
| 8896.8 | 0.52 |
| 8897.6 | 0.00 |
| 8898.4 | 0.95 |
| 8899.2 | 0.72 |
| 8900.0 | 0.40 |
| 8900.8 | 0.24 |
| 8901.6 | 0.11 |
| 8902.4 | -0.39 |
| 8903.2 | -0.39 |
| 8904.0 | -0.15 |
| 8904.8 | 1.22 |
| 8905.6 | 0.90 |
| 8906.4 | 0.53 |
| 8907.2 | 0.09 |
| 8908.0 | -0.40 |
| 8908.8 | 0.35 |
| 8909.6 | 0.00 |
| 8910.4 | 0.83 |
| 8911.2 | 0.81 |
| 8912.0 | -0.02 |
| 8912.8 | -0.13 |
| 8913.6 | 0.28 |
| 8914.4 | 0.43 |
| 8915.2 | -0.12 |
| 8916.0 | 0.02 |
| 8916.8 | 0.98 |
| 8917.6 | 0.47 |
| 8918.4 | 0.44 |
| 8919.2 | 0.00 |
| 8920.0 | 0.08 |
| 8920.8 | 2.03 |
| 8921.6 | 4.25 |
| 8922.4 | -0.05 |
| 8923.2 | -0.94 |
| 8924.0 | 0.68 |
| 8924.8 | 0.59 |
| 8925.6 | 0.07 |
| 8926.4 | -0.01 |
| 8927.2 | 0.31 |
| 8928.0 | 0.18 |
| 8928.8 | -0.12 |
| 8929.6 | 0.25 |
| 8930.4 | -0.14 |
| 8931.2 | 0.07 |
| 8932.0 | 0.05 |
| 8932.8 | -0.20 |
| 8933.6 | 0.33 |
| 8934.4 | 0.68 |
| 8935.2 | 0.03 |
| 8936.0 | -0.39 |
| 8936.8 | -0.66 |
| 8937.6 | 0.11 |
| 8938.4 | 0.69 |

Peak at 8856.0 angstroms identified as H-beta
